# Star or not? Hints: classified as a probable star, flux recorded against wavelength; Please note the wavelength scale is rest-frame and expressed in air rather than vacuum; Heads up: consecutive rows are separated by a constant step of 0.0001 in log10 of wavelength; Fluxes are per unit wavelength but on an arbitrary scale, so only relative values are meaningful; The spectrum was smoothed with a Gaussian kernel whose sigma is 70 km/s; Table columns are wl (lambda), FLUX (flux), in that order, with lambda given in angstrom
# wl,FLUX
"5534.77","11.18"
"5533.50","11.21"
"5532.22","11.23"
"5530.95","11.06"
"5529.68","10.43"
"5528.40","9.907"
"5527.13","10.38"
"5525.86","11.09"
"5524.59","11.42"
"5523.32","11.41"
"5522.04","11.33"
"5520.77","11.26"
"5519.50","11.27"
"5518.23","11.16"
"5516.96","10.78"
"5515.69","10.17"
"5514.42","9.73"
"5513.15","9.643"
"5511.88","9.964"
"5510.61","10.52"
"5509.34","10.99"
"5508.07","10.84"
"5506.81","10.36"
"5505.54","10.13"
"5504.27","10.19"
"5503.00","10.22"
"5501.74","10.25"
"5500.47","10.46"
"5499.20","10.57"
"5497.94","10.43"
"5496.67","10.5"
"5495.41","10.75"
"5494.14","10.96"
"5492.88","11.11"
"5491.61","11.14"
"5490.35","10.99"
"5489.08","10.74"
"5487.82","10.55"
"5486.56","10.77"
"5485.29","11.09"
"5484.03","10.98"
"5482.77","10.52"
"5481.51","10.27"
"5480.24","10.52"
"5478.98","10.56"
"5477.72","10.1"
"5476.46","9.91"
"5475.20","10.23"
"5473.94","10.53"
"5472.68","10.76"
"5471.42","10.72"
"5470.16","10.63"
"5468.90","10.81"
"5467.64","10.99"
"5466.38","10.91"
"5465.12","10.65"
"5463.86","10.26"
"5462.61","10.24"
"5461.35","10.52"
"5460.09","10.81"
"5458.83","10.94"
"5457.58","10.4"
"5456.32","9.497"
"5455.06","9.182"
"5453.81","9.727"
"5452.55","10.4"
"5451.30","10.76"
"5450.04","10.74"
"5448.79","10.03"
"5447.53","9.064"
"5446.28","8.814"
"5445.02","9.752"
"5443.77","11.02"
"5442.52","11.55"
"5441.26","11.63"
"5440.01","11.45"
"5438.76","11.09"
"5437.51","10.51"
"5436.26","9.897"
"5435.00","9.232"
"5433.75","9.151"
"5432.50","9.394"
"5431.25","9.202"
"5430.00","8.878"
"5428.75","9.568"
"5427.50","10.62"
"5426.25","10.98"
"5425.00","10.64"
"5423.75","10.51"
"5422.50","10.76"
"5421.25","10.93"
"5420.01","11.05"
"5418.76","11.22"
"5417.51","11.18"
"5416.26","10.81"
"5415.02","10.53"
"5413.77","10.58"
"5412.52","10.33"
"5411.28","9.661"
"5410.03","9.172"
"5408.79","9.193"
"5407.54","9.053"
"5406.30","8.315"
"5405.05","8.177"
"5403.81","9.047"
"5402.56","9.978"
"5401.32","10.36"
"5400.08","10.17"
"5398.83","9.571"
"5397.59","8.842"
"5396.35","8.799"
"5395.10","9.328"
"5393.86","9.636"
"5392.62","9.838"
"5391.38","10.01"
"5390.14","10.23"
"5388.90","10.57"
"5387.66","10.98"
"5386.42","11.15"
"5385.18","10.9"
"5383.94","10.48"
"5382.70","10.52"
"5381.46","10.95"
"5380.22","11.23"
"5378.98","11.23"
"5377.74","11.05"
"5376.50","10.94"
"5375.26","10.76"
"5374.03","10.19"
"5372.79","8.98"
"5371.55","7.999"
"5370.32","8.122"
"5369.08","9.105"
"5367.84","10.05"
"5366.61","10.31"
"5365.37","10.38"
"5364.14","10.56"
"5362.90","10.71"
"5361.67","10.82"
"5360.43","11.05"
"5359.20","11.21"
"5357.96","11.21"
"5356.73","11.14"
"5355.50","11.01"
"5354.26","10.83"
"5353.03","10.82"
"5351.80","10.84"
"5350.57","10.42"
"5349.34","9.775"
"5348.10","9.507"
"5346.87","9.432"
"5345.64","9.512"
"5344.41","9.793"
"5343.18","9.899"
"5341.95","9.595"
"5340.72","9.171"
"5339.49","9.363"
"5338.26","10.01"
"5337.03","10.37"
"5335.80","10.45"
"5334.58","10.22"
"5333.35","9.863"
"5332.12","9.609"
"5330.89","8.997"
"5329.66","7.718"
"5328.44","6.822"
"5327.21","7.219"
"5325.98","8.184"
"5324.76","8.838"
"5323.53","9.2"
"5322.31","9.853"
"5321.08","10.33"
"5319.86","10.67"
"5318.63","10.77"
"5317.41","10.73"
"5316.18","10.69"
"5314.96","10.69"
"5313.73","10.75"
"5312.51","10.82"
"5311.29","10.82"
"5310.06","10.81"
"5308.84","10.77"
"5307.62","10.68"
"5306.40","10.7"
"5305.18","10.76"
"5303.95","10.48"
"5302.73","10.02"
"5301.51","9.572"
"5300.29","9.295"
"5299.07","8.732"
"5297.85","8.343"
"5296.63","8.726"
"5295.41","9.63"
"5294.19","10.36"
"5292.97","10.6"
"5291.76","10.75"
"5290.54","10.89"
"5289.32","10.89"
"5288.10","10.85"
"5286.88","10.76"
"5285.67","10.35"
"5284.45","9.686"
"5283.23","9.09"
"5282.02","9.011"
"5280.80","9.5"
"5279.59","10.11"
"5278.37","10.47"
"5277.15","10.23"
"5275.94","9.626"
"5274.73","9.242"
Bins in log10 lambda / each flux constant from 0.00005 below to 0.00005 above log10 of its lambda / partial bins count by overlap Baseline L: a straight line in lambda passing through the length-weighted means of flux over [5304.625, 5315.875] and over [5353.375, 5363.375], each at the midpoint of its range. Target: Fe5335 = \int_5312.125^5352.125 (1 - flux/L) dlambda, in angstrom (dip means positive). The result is 4.35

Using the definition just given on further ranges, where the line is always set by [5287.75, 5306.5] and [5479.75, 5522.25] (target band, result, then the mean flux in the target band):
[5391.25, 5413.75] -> 1.9 angstrom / 9.43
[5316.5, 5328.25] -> 0.7 angstrom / 9.46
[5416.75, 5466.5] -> 0.5 angstrom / 10.3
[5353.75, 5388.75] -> -0.9 angstrom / 10.5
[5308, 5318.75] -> -0.8 angstrom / 10.8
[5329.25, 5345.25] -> 0.8 angstrom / 9.64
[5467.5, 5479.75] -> 0.0 angstrom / 10.5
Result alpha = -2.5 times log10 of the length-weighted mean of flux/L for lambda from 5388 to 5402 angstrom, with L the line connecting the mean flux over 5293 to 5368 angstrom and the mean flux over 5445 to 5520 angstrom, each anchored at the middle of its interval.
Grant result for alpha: 0.04 mag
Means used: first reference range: 10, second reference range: 10.4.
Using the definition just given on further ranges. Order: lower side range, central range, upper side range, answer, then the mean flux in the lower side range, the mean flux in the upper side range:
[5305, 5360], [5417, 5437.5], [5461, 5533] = 0.02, 10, 10.6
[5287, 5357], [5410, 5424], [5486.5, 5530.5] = -0.03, 9.96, 10.6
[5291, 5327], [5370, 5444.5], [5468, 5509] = 0.02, 10.1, 10.6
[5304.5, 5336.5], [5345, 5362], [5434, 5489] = -0.05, 9.88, 10.4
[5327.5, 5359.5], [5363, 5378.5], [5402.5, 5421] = 0.00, 9.87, 9.91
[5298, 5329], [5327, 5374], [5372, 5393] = 0.05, 9.91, 10.6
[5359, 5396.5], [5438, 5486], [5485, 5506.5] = 0.00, 10.3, 10.6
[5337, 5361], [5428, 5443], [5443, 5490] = 0.03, 10.2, 10.4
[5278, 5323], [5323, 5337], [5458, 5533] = 0.16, 10.2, 10.6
